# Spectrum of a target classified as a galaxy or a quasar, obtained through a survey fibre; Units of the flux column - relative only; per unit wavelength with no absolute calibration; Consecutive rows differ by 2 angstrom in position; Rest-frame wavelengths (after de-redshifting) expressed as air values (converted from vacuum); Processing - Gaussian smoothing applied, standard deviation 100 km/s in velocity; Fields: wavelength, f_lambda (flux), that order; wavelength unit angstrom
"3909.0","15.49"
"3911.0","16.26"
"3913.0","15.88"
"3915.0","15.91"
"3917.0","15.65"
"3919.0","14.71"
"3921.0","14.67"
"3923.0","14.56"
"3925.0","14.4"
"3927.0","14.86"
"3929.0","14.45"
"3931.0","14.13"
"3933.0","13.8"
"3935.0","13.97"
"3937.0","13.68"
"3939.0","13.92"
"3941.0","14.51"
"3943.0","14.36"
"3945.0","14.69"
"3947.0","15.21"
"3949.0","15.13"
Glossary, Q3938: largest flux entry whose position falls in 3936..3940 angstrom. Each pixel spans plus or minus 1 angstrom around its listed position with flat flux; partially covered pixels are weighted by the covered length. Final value 13.92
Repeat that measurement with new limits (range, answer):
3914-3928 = 15.91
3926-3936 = 14.86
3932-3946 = 14.69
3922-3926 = 14.56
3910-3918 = 16.26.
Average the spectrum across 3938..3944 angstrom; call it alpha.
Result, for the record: 14.3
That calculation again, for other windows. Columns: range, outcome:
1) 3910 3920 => 15.7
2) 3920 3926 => 14.5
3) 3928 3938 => 14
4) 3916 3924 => 14.9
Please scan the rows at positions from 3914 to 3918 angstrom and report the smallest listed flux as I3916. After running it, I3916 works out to 15.65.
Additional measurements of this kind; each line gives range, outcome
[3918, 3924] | 14.56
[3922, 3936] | 13.8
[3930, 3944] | 13.68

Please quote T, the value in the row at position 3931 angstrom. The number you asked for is 14.13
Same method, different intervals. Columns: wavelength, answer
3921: 14.67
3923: 14.56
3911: 16.26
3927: 14.86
